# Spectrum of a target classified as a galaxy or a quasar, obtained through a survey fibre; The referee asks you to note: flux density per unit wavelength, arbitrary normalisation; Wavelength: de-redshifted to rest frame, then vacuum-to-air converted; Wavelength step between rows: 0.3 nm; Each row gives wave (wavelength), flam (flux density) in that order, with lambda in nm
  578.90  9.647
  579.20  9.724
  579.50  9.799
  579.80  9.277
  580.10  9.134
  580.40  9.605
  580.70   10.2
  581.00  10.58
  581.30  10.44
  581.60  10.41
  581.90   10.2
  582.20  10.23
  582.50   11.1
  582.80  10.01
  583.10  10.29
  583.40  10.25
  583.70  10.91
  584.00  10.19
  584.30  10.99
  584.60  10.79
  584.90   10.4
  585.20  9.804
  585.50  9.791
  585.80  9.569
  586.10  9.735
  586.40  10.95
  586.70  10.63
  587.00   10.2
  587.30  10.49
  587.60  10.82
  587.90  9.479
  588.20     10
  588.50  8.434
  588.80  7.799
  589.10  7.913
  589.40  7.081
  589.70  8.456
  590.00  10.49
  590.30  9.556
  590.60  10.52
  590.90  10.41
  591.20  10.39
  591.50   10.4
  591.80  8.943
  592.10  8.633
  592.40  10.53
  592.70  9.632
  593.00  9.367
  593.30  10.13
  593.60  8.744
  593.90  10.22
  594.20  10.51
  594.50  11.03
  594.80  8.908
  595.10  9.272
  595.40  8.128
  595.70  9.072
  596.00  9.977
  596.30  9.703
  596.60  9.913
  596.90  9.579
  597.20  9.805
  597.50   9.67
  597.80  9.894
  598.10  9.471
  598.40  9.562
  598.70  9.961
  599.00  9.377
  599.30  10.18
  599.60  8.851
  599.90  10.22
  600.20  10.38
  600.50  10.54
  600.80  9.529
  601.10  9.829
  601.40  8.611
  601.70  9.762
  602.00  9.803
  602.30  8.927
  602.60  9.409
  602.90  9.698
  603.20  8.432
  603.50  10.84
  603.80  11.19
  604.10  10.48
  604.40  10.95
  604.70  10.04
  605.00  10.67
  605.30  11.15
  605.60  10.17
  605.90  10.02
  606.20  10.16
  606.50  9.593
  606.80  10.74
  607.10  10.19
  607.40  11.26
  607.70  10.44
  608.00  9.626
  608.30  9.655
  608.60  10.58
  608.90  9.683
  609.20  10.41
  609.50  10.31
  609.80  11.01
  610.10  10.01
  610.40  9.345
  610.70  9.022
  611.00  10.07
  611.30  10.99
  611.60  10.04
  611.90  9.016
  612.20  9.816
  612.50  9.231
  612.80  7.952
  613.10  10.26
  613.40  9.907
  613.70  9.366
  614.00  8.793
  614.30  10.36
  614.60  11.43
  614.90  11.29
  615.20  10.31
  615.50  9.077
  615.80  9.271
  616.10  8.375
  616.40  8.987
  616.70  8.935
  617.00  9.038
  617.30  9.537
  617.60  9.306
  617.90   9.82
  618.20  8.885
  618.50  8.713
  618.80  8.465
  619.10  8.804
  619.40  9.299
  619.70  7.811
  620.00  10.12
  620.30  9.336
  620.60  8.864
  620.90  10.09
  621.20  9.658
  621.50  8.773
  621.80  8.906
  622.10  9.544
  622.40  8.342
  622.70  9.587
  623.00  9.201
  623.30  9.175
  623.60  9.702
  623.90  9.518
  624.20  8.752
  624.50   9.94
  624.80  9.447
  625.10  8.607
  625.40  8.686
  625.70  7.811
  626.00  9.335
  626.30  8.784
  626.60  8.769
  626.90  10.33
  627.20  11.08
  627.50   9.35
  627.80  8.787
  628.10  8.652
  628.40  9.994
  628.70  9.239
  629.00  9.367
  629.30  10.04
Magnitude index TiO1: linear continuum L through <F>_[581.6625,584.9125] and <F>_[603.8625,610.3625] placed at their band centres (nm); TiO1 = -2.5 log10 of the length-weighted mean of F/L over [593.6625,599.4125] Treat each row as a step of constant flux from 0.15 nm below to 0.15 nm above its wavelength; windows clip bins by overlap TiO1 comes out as 0.078 mag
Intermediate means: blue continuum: 10.5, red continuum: 10.3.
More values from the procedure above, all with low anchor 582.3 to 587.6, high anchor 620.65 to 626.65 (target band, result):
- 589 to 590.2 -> 0.19 mag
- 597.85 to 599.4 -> 0.03 mag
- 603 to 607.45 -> -0.07 mag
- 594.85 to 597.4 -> 0.07 mag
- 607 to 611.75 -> -0.06 mag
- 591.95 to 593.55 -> 0.06 mag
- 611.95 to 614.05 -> 0.02 mag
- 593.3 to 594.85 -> 0.01 mag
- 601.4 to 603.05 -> 0.04 mag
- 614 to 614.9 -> -0.13 mag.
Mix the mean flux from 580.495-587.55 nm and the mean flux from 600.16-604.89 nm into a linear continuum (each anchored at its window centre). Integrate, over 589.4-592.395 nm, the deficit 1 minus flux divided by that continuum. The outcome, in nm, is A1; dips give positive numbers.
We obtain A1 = 0.15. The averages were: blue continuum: 10.4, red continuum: 9.9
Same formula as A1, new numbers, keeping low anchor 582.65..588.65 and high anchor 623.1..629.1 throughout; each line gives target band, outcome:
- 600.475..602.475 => 0.06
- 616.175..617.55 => 0.05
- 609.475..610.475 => -0.06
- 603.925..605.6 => -0.15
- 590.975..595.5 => 0.15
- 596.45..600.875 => 0.04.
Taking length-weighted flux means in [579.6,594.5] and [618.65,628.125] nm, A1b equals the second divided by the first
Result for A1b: 0.93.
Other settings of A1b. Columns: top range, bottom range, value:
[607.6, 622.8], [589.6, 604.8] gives 0.98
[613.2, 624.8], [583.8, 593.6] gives 0.96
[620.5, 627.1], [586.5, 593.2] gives 0.96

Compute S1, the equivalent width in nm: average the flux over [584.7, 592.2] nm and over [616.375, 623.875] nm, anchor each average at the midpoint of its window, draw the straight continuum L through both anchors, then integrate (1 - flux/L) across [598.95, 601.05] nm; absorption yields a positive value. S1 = -0.092 nm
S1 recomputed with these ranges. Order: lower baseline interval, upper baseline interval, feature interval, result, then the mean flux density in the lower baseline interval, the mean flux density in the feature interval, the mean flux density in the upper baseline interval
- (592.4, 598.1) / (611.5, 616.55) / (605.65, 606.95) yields -0.07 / 9.66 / 10.1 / 9.61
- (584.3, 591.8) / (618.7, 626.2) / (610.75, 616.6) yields -0.26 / 9.76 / 9.69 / 9.11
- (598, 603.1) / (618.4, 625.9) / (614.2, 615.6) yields -0.19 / 9.64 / 10.5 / 9.09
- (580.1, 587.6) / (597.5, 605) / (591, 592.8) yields 0.06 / 10.3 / 9.78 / 9.84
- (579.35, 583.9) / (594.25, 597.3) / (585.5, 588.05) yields -0.07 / 10.2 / 10.2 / 9.57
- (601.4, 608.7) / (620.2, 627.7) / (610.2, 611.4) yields 0.01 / 10.1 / 9.82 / 9.26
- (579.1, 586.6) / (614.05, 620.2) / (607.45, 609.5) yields -0.12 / 10.2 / 10.1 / 9.38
